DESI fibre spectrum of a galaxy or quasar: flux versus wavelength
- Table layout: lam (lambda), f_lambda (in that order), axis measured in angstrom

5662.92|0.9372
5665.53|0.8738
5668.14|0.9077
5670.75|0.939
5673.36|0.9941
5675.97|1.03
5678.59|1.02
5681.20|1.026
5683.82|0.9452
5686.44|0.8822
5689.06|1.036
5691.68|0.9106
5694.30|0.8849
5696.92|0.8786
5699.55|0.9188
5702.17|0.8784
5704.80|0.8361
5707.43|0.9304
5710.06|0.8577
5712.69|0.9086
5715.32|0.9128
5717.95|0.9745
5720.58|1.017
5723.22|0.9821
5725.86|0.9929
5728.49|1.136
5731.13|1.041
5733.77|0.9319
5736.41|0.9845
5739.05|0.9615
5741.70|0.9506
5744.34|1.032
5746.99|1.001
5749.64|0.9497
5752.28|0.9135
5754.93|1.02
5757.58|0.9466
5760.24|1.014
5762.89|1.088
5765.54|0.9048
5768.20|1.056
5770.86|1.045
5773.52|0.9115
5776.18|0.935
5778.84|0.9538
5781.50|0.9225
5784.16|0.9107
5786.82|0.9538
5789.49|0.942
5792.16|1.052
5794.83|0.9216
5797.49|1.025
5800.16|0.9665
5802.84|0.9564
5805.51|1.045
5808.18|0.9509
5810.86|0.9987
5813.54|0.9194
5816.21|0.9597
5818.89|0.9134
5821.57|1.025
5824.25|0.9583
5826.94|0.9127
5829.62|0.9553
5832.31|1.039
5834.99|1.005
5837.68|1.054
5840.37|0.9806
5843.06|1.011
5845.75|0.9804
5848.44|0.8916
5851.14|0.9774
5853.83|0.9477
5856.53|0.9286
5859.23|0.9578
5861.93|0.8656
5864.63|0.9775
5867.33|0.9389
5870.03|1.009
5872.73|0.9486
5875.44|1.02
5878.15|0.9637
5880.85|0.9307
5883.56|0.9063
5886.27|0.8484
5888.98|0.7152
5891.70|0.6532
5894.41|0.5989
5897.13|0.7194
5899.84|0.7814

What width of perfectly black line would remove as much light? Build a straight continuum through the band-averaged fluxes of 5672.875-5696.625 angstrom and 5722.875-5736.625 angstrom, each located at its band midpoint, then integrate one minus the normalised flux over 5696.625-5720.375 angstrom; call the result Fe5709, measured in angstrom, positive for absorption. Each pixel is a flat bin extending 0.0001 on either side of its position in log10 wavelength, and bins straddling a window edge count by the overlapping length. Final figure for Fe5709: 2.1 angstrom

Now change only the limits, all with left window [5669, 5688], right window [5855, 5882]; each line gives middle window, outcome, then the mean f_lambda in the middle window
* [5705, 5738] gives 0.10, 0.968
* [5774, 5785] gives 0.39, 0.93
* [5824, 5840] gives -0.51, 0.989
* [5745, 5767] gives -0.33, 0.982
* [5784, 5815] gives -0.33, 0.972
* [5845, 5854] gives 0.08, 0.948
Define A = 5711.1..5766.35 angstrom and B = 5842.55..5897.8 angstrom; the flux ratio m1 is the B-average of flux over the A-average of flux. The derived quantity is 0.91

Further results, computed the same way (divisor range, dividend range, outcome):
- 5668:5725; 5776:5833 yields 1.03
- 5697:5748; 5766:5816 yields 1.01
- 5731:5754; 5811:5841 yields 1.00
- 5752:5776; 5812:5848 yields 0.99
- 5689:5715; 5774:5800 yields 1.07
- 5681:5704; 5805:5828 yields 1.04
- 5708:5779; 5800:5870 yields 0.99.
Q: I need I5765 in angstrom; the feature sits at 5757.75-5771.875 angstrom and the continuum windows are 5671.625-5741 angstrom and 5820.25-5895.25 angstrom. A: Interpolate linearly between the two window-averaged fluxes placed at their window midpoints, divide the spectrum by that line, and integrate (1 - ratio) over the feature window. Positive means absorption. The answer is -1.0 angstrom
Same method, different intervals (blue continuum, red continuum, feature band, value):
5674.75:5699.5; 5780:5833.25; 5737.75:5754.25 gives -0.2 angstrom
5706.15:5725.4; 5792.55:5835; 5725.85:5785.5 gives -1.7 angstrom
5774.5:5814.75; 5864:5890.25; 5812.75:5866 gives -1.2 angstrom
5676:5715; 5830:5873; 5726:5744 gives -1.3 angstrom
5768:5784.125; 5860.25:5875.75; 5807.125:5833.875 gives -0.2 angstrom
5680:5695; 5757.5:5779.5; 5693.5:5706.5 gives 1.0 angstrom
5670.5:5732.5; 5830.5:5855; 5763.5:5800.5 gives 0.3 angstrom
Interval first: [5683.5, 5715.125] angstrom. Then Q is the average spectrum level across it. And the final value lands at 0.905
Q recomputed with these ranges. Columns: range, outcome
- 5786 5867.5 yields 0.968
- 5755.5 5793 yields 0.974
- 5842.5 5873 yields 0.952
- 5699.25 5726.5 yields 0.927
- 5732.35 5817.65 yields 0.973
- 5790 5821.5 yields 0.975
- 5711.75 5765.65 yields 0.986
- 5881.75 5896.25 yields 0.749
